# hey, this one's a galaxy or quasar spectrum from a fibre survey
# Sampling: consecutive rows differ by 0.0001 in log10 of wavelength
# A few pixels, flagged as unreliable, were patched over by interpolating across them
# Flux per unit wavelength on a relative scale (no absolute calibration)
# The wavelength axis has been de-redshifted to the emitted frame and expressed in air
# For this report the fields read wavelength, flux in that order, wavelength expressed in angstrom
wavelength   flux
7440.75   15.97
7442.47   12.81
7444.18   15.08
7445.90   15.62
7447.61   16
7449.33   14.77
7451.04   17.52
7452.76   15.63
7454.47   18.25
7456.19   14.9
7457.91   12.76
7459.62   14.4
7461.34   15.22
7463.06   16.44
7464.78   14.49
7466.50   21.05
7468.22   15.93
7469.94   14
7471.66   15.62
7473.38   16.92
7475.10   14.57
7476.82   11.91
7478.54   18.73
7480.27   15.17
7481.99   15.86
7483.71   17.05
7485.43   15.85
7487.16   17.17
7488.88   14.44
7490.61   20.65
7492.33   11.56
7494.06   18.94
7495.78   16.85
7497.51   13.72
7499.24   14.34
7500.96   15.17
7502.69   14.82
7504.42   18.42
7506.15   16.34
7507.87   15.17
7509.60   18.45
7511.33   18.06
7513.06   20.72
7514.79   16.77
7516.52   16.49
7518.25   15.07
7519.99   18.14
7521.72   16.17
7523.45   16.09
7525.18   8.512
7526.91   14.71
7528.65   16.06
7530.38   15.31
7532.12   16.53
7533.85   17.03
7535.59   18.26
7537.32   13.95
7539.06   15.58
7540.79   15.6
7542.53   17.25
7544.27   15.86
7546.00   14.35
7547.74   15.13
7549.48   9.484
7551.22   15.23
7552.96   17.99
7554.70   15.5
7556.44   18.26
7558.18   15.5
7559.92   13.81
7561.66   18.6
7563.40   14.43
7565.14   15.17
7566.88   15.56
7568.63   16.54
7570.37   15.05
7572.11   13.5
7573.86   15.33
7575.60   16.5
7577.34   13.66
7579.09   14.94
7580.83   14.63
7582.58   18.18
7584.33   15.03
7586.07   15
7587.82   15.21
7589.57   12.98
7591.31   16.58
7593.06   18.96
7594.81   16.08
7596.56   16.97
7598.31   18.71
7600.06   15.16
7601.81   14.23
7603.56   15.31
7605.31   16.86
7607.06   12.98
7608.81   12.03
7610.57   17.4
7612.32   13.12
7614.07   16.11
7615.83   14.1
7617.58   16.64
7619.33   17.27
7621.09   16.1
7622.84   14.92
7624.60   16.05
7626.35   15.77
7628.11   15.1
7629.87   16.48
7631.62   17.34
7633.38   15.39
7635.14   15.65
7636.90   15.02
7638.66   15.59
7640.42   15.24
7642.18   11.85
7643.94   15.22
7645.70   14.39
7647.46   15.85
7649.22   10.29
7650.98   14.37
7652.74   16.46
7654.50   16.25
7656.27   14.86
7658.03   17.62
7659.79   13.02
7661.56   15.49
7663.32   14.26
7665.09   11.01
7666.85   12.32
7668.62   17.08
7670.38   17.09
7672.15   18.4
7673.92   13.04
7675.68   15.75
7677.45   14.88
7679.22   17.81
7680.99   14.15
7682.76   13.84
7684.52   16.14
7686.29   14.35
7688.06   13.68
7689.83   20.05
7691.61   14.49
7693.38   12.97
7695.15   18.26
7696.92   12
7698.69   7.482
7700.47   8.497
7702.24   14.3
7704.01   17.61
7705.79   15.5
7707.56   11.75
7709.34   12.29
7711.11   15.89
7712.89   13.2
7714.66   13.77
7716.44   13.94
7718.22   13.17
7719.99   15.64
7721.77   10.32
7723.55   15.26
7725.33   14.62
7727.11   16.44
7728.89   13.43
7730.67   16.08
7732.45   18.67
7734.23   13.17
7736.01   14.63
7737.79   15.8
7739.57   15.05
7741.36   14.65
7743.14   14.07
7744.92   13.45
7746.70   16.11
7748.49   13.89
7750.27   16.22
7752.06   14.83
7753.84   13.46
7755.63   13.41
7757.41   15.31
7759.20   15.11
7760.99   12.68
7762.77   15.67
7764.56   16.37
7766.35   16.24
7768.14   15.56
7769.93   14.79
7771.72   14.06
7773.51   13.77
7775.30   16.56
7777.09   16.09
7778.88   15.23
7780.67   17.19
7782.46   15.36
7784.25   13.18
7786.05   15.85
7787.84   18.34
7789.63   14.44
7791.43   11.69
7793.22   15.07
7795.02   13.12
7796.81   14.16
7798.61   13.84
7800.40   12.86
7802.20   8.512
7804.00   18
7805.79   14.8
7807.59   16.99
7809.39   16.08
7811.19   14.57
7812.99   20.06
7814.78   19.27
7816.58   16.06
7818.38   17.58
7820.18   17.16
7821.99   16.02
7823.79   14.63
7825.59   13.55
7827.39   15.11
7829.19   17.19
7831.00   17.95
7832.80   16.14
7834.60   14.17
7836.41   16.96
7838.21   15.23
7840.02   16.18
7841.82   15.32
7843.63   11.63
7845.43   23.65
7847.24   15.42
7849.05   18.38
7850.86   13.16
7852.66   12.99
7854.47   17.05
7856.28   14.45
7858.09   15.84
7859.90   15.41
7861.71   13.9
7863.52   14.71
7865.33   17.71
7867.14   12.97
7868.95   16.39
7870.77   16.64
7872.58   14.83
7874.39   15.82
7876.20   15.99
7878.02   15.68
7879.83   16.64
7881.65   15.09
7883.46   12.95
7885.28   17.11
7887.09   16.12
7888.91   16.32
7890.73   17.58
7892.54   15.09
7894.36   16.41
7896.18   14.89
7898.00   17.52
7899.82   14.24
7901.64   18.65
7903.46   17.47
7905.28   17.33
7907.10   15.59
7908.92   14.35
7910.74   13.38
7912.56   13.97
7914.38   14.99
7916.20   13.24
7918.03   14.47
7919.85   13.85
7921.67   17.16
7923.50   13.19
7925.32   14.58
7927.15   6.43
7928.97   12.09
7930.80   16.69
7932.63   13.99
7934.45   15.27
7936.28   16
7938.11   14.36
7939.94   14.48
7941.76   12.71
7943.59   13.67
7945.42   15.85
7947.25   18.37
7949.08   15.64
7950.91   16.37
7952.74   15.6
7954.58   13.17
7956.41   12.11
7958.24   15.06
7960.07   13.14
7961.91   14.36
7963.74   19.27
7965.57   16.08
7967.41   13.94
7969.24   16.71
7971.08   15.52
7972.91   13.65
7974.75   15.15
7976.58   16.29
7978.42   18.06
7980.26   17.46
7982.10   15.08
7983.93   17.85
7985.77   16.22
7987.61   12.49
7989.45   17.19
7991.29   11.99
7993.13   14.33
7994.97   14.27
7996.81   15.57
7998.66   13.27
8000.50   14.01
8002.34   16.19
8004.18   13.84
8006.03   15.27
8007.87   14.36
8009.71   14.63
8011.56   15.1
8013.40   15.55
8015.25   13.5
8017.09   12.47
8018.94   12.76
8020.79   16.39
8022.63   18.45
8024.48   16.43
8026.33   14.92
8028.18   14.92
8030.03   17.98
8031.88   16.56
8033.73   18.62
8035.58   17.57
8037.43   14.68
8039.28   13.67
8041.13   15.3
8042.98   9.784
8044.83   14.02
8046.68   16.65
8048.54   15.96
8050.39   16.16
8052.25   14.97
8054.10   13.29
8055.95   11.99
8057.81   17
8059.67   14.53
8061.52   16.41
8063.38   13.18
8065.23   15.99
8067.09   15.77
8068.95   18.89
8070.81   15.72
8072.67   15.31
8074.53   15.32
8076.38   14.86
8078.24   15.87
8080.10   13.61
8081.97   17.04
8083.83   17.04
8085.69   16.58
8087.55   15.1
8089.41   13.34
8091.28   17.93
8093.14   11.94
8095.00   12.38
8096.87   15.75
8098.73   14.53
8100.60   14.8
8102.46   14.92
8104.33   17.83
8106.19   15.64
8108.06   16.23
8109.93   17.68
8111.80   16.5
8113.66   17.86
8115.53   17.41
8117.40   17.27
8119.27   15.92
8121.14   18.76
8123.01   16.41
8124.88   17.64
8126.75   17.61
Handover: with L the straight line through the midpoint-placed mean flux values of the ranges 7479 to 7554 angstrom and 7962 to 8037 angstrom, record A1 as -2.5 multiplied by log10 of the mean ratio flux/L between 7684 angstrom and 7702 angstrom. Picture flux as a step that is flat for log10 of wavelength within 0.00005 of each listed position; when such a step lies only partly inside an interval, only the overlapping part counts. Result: 0.15 mag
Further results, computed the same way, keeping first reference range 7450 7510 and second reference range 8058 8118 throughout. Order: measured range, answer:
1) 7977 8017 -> 0.05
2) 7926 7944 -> 0.16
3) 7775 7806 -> 0.08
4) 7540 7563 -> 0.02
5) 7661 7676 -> 0.07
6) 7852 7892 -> 0.02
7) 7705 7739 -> 0.10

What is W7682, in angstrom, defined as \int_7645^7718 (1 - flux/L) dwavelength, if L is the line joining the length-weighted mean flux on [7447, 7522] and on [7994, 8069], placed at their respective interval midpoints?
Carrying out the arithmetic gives 6.0 angstrom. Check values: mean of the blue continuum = 16.1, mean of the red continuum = 15.1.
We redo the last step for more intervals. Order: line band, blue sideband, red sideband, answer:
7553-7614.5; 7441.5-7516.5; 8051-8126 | 1.5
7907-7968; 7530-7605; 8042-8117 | 3.9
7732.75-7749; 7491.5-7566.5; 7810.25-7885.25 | 1.2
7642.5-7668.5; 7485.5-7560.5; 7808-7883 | 2.5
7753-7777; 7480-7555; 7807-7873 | 1.6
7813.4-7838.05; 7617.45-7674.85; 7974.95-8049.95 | -1.8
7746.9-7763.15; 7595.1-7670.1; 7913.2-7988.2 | 0.6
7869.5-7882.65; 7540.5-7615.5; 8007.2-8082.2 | -0.4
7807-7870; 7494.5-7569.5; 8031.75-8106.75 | -1.9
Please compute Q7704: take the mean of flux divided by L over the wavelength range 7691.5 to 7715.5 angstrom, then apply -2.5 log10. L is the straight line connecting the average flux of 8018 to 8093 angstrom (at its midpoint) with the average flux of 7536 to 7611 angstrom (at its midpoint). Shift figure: 0.16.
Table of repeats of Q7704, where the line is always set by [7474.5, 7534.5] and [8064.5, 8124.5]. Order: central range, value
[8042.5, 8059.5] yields 0.10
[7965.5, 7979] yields 0.03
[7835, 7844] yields 0.05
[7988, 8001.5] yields 0.12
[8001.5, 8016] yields 0.08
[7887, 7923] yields 0.03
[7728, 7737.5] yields 0.05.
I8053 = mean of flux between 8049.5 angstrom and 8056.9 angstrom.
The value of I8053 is 14.1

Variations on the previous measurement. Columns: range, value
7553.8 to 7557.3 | 16.9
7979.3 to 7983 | 16.3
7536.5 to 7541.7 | 15.1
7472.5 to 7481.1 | 15.5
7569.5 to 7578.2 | 14.8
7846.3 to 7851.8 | 15.7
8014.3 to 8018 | 13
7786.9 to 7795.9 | 14.5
